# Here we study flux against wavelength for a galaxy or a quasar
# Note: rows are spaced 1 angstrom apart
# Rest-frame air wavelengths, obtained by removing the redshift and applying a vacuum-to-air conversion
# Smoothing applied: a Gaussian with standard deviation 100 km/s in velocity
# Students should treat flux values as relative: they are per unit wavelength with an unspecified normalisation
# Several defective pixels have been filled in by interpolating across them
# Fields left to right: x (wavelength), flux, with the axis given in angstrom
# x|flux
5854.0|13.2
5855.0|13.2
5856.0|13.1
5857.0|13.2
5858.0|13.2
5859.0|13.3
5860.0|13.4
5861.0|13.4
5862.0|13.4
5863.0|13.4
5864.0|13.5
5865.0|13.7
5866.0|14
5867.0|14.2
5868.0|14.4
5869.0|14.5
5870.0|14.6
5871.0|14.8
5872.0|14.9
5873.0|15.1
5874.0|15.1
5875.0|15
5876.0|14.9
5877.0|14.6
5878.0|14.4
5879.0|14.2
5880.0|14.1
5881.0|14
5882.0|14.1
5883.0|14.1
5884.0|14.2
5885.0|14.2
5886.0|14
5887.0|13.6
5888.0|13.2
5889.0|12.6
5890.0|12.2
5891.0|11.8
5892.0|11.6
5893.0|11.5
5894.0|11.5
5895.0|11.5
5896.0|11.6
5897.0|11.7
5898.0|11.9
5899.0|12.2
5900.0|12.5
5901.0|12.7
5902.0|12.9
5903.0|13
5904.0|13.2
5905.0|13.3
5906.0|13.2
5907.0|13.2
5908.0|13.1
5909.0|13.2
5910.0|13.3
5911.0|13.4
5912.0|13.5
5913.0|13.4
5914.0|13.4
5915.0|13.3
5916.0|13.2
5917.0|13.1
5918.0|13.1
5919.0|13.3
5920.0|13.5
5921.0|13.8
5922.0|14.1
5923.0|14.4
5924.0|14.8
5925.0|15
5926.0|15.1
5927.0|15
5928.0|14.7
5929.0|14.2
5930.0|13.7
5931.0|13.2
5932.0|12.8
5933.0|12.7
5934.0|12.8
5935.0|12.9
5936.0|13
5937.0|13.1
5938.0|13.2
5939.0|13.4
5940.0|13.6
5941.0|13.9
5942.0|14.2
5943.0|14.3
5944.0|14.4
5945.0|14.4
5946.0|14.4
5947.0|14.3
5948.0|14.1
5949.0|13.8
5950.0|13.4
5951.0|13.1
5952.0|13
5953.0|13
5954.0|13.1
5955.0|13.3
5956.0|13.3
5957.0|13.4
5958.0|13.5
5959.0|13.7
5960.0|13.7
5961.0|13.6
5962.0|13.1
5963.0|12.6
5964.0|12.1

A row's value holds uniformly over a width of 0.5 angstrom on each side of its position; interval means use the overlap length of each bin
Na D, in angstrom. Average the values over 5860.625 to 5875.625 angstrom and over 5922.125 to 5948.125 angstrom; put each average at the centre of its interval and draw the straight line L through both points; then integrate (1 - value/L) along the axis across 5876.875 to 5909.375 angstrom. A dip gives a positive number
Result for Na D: 2.7 angstrom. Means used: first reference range 14.3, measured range 13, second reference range 13.9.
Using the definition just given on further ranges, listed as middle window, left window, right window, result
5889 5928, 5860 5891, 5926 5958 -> 2.1 angstrom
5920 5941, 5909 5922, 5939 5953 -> -0.2 angstrom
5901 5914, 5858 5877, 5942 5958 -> 0.7 angstrom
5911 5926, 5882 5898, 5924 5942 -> -0.4 angstrom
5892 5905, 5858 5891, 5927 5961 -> 1.5 angstrom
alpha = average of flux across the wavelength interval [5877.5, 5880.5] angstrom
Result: 14.2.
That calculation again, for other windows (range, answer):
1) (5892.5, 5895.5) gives 11.5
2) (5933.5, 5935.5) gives 12.9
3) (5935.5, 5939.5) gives 13.2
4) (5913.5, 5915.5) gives 13.4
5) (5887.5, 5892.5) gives 12.3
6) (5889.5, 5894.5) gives 11.7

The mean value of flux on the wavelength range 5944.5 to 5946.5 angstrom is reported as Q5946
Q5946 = 14.4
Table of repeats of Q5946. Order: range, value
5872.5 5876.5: 15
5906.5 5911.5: 13.2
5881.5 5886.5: 14.1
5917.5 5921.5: 13.4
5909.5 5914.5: 13.4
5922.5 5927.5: 14.9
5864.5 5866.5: 13.8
